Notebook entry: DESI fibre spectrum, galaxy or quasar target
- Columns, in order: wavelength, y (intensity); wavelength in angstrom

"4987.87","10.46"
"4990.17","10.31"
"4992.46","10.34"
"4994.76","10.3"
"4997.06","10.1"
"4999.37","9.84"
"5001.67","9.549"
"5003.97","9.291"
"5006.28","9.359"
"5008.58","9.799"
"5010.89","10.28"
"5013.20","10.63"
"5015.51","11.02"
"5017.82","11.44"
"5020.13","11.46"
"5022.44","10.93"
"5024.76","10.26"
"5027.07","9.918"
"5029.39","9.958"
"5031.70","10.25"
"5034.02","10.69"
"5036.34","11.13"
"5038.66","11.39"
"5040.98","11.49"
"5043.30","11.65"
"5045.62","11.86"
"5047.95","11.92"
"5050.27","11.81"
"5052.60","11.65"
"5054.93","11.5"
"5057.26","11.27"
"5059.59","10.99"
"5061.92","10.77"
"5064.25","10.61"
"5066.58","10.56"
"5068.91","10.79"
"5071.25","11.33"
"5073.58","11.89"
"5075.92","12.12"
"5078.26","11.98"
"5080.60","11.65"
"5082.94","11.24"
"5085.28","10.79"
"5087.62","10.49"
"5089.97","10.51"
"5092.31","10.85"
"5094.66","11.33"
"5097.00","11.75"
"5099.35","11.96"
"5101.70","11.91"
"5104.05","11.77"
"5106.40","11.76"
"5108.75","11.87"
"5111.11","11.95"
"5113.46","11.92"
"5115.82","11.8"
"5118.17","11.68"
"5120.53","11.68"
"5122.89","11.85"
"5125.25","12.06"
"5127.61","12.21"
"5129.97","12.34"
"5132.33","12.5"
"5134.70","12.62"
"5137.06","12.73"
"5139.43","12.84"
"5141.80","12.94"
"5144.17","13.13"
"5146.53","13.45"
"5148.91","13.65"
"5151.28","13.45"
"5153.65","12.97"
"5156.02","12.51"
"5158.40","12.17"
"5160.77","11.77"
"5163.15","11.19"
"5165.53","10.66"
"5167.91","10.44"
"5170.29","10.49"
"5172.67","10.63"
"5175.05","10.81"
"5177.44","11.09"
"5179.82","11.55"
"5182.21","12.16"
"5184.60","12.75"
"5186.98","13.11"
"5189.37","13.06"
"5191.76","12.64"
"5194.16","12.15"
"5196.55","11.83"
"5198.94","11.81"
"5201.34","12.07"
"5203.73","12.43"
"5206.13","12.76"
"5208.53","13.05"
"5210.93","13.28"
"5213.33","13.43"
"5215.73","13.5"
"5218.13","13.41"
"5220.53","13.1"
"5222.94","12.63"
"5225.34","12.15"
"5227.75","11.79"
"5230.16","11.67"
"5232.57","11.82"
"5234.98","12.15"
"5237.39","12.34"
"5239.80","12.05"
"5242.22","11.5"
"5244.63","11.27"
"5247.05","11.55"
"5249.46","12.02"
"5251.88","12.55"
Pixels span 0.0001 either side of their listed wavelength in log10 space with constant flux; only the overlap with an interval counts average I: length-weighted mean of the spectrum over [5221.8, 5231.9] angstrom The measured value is 12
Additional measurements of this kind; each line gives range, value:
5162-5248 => 12.1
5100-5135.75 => 12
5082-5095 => 10.8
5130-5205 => 12.2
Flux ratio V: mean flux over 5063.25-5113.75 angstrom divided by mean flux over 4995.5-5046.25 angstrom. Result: 1.1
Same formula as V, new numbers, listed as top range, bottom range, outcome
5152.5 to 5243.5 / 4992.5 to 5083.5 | 1.11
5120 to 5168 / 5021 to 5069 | 1.12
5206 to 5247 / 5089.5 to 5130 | 1.06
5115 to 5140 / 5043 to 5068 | 1.08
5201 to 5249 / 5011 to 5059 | 1.12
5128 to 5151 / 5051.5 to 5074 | 1.16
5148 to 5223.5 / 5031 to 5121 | 1.08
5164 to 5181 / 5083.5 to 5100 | 0.98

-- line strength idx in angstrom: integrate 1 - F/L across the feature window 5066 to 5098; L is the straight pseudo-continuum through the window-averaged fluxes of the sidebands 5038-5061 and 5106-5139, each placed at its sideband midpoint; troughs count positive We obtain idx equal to 1.5 angstrom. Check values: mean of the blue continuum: 11.5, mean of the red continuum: 12.1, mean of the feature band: 11.2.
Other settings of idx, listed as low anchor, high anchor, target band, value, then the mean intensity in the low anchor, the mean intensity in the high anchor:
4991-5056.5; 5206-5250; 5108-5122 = -0.4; 10.7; 12.4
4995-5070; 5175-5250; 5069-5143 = -2.7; 10.8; 12.3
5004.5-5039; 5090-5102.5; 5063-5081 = -0.3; 10.5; 11.5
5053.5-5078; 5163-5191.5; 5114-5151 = -3.6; 11.2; 11.5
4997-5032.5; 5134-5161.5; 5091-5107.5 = 0.4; 10.3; 12.9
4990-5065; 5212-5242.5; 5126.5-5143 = -1.3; 10.7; 12.5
